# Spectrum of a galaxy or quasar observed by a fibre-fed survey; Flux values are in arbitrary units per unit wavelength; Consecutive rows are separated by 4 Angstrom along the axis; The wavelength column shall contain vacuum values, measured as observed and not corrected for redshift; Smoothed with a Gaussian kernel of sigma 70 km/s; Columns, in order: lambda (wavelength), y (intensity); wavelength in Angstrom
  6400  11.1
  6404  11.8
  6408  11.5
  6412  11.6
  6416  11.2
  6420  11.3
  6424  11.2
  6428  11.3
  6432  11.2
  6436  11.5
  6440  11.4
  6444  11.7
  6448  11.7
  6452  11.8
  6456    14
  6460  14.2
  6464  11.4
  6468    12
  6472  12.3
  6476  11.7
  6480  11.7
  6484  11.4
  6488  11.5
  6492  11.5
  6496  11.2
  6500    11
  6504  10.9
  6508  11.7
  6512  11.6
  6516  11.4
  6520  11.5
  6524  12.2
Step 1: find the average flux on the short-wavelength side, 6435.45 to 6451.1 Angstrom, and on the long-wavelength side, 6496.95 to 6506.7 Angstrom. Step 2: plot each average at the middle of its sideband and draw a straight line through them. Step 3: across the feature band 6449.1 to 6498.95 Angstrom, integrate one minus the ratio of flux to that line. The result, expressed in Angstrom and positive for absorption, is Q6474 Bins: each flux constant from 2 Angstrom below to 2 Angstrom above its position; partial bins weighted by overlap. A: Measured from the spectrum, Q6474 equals -3.2 Angstrom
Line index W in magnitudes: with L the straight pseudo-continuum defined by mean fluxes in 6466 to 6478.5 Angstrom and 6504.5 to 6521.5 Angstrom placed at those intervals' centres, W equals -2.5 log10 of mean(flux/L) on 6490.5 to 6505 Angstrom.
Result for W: 0.05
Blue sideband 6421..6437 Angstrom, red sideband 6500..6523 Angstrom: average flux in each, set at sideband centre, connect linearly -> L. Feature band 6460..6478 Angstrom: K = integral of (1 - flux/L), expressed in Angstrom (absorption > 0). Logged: -1.2 Angstrom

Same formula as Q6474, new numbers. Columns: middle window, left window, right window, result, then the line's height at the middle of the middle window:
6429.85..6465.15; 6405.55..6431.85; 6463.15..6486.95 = -1.7 Angstrom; 11.6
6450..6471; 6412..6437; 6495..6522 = -2.5 Angstrom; 11.3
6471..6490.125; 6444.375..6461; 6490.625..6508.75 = 0.2 Angstrom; 11.8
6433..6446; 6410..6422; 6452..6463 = 1.1 Angstrom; 12.5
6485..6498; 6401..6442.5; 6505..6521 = 0.1 Angstrom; 11.5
